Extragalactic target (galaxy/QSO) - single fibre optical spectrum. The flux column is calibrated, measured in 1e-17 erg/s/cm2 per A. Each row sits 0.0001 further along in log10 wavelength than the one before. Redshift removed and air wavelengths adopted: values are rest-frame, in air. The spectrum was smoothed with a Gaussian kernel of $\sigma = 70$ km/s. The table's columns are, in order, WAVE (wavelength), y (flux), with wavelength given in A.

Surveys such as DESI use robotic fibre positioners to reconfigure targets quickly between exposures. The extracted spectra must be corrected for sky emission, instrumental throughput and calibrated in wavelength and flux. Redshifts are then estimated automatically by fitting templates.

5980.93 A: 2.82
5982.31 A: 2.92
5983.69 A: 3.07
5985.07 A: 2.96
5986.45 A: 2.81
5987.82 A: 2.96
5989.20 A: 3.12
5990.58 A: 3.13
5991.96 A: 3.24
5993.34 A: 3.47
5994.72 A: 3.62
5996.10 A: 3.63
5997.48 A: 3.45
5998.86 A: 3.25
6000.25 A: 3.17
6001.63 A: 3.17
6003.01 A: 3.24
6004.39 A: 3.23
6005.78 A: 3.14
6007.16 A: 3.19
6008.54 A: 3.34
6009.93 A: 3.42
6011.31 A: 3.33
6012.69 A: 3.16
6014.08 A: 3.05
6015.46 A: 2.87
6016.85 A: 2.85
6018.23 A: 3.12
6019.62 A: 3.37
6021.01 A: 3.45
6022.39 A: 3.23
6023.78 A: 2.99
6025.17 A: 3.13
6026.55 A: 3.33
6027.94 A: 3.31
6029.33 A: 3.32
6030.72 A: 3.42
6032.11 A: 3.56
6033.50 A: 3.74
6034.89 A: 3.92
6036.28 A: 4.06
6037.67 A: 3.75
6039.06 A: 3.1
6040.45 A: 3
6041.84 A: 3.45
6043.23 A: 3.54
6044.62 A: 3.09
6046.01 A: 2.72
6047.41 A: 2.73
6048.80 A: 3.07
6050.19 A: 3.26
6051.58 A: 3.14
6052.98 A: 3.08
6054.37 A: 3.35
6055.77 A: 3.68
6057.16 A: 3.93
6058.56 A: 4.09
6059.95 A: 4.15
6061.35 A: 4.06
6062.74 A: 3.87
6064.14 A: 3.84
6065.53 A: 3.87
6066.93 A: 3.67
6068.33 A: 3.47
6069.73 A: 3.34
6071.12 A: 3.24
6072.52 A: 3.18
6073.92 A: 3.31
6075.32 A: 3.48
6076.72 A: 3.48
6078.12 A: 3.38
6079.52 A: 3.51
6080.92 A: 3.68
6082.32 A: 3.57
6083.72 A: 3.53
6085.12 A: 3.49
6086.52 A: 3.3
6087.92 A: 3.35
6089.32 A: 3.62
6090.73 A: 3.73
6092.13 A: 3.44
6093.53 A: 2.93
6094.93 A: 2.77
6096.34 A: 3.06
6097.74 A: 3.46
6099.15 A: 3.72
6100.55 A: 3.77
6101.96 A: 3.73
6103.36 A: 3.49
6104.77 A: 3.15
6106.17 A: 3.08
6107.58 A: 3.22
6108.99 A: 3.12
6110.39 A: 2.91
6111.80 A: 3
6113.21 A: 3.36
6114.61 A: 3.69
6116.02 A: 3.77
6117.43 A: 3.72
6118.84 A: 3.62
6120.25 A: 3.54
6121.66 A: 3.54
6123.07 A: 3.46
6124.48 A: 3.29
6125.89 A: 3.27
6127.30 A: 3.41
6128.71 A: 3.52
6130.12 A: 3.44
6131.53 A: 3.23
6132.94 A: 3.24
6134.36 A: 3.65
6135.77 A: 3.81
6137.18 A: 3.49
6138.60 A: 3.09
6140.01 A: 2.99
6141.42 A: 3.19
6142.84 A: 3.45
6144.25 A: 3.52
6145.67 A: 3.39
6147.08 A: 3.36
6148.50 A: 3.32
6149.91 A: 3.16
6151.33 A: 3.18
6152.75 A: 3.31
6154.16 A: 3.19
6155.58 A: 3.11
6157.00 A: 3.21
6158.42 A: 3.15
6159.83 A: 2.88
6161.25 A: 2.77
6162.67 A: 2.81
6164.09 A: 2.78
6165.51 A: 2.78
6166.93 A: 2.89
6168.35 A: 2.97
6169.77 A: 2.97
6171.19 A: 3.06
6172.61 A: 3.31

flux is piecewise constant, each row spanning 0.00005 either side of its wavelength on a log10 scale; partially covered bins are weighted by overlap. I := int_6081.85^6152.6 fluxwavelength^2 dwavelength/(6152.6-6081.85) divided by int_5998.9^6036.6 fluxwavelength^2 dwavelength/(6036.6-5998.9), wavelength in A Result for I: 1.1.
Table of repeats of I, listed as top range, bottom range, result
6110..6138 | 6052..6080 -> 0.98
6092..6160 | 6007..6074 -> 1.01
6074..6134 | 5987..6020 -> 1.09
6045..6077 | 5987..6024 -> 1.10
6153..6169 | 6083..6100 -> 0.90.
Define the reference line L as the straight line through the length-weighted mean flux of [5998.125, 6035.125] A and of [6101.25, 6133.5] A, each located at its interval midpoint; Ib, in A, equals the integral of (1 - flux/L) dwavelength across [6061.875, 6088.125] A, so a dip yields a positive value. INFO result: -1.4 A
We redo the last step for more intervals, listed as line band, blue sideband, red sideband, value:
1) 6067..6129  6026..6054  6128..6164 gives -2.2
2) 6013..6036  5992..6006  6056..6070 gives 1.5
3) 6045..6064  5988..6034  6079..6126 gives -0.8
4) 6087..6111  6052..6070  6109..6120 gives 1.3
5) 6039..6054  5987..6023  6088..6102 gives 0.9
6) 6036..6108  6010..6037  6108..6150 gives -1.8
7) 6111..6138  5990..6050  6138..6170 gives -2.8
